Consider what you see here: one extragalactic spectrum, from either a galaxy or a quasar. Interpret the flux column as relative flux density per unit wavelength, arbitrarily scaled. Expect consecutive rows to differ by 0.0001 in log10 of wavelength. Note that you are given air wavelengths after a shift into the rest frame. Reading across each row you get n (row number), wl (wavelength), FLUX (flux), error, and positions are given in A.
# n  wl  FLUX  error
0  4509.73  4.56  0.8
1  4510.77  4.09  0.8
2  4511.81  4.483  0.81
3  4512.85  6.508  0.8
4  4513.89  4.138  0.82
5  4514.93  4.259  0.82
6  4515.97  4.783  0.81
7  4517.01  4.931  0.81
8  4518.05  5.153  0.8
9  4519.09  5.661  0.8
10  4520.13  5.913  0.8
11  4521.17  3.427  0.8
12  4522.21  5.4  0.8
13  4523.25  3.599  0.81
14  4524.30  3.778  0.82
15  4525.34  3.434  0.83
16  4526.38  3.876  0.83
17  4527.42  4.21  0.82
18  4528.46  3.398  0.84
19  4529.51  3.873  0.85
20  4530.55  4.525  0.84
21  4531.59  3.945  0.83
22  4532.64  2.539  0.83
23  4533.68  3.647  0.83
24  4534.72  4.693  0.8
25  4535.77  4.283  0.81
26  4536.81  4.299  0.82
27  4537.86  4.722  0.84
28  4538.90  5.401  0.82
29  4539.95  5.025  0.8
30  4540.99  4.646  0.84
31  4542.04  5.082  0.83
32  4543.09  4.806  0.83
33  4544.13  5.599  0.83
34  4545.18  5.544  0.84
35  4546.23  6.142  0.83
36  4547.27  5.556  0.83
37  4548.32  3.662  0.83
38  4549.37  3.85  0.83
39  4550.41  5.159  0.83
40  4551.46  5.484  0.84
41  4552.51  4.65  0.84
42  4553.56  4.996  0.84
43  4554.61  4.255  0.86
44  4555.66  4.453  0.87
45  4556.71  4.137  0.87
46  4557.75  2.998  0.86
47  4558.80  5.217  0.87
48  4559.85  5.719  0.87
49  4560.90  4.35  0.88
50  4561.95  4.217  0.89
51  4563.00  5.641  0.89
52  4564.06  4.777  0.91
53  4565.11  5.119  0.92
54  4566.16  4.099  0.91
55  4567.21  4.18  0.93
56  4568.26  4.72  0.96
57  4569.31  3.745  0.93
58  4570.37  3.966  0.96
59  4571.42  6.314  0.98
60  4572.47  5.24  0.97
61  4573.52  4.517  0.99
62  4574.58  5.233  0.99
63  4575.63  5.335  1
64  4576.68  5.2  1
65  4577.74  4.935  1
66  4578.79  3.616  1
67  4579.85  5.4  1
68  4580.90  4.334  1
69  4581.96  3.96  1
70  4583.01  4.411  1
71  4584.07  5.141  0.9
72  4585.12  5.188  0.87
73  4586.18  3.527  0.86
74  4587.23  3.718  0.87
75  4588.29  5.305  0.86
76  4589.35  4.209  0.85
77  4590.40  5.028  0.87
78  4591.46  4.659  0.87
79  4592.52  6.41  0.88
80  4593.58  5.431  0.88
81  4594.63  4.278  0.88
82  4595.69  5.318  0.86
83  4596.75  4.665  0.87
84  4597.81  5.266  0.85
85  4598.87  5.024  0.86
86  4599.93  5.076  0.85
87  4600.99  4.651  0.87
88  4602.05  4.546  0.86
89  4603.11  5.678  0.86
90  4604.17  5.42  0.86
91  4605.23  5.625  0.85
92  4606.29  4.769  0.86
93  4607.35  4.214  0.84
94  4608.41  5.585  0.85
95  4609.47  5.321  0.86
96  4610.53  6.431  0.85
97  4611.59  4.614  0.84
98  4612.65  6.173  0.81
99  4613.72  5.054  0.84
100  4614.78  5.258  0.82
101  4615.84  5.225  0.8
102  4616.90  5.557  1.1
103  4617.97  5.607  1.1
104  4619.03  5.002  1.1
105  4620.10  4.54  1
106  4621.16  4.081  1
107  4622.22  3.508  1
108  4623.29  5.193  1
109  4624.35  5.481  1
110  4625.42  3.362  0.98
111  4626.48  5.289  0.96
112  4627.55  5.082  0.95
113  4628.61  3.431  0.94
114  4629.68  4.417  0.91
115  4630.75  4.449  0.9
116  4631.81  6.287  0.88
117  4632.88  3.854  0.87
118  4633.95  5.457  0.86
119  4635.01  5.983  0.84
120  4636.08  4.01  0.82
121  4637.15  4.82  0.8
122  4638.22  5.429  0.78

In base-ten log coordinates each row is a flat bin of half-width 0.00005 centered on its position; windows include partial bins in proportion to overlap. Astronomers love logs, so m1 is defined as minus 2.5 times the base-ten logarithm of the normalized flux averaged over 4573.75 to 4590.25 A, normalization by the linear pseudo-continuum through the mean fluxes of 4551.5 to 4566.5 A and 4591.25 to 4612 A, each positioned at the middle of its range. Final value 0.06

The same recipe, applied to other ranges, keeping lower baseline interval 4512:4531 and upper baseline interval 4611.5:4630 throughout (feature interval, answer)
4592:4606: -0.091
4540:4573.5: -0.040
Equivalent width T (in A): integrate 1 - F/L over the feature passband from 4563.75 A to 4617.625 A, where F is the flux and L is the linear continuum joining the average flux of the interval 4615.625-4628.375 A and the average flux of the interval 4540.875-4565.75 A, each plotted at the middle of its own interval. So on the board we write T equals -1.43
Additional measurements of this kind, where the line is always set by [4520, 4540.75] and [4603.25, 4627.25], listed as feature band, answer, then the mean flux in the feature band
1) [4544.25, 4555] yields -1.4 A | 4.96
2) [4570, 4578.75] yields -0.7 A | 5.03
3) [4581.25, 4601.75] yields 0.1 A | 4.8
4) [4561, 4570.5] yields 0.1 A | 4.51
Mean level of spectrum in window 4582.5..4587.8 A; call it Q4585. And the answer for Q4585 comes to 4.4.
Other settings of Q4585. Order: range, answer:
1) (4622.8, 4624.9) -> 5.33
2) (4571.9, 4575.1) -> 5.01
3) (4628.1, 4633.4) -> 4.49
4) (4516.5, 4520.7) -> 5.39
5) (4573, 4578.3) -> 5.03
